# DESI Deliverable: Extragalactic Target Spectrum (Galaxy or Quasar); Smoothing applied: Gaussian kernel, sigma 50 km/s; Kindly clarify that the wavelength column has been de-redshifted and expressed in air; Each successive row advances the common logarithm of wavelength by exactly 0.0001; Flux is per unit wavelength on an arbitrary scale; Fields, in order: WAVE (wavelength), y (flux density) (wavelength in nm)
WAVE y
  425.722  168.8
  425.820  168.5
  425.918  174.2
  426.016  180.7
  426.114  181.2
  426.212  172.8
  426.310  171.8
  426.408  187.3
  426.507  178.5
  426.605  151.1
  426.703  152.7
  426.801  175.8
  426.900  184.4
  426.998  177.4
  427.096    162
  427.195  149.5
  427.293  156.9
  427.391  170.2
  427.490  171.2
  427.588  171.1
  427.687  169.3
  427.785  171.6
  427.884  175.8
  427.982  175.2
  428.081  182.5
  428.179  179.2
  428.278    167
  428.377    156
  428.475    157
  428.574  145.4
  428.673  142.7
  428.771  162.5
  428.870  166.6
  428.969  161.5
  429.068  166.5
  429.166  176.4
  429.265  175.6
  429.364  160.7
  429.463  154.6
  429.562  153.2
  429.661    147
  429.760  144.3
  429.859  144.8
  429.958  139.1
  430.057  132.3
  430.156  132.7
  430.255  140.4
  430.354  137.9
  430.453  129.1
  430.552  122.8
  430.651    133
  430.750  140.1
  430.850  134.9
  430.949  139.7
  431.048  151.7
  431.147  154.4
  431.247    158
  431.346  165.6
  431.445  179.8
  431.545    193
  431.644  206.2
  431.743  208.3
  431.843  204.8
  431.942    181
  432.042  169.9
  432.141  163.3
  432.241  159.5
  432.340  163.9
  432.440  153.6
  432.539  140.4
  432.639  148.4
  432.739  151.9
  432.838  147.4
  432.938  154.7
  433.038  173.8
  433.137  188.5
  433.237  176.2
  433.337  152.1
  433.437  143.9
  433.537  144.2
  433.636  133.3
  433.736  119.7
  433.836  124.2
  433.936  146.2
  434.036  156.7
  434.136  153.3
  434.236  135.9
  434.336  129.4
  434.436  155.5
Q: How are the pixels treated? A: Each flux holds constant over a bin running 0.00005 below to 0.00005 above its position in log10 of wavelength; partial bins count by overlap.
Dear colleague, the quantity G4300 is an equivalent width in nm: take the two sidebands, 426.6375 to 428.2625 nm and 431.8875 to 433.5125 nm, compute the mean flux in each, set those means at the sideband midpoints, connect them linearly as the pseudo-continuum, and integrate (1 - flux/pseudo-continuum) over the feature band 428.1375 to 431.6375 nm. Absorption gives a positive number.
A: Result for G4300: 0.259 nm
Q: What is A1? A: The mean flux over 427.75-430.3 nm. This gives 158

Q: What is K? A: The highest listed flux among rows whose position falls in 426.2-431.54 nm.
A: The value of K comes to 187.3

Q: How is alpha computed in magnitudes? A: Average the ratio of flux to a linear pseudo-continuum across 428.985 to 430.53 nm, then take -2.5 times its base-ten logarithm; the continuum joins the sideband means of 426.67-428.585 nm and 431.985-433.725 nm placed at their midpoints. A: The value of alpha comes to 0.10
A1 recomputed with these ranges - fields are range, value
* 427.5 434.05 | 158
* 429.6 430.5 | 139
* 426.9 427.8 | 167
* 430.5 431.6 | 152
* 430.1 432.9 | 158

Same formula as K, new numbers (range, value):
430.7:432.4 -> 208.3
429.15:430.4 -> 176.4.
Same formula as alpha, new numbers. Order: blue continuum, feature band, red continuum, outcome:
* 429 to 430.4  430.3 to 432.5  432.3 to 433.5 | -0.05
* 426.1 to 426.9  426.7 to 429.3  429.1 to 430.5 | -0.04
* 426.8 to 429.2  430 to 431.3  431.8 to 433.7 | 0.17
